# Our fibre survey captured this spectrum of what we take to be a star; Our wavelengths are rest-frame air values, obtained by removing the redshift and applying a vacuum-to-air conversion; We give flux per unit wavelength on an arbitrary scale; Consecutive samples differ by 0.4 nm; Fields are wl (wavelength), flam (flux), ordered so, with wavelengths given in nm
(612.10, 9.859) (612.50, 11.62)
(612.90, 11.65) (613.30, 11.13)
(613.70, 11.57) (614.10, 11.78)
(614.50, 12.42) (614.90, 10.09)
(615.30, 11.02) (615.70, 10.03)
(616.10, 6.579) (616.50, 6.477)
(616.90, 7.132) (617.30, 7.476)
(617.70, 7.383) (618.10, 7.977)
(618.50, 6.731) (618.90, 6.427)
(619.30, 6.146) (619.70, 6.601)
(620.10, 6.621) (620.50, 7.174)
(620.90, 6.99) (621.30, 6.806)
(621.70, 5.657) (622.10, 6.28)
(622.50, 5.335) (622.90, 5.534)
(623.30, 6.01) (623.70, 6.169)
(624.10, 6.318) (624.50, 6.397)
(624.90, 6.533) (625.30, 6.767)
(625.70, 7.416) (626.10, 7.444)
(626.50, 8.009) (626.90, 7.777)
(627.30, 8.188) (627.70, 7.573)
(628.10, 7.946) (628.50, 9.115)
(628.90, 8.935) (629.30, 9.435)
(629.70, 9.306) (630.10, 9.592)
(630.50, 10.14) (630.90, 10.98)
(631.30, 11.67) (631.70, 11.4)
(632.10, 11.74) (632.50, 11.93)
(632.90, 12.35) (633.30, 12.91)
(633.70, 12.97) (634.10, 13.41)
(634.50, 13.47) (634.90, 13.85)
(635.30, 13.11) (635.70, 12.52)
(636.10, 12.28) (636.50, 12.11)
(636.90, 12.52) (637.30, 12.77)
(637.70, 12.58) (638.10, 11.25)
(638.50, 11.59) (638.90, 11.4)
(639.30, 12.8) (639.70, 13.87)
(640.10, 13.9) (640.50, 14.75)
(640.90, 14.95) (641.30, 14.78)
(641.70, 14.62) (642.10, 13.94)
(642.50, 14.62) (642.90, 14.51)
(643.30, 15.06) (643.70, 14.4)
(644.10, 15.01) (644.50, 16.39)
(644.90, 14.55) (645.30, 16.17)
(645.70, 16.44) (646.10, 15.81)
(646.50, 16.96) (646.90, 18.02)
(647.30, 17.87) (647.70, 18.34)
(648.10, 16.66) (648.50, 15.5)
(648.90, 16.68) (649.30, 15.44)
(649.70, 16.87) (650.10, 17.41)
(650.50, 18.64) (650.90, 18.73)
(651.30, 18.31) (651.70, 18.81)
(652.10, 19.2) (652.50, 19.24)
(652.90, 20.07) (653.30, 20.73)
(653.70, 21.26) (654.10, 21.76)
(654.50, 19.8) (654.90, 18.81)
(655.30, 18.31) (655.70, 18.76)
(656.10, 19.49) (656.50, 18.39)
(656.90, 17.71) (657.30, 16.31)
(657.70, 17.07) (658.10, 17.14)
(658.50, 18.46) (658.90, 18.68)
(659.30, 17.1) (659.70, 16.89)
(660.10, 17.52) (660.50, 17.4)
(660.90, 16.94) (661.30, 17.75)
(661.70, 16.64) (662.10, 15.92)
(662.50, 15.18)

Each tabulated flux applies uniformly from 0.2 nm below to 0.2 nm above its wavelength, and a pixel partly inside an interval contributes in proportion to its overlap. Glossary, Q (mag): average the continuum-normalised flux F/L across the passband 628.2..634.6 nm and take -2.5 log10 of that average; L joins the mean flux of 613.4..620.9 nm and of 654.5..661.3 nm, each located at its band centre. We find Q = 0.05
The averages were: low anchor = 8.32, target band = 11.1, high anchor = 17.9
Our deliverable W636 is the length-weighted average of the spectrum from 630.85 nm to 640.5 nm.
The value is 12.5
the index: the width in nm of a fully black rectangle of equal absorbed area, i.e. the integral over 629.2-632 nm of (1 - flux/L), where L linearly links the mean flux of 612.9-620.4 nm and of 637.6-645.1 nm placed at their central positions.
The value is 0.29 nm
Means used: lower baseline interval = 8.6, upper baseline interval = 14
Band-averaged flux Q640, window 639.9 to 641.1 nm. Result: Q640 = 14.5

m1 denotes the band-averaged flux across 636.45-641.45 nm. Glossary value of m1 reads 13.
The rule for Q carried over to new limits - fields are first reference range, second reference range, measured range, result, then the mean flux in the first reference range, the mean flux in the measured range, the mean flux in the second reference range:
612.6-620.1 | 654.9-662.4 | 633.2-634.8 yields -0.07 mag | 8.79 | 13.2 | 17.6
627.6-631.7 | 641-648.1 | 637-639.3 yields 0.09 mag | 9.61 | 12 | 15.7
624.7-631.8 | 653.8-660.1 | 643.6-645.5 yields -0.09 mag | 8.75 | 15.4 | 18.3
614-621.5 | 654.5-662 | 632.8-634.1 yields -0.10 mag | 7.94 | 12.9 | 17.8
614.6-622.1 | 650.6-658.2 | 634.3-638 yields 0.03 mag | 7.44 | 12.8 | 19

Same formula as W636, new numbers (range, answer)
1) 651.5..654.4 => 20.1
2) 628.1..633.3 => 10.5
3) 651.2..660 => 18.7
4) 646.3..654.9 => 18.4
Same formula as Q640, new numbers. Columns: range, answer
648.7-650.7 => 17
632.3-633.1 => 12.1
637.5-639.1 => 11.7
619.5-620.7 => 6.8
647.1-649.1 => 17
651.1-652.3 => 18.8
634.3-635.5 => 13.5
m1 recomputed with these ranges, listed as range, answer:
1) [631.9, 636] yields 12.8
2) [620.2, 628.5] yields 6.87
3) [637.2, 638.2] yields 12.2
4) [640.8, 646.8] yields 15.3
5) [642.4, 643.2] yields 14.6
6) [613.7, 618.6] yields 8.91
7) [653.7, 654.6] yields 21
